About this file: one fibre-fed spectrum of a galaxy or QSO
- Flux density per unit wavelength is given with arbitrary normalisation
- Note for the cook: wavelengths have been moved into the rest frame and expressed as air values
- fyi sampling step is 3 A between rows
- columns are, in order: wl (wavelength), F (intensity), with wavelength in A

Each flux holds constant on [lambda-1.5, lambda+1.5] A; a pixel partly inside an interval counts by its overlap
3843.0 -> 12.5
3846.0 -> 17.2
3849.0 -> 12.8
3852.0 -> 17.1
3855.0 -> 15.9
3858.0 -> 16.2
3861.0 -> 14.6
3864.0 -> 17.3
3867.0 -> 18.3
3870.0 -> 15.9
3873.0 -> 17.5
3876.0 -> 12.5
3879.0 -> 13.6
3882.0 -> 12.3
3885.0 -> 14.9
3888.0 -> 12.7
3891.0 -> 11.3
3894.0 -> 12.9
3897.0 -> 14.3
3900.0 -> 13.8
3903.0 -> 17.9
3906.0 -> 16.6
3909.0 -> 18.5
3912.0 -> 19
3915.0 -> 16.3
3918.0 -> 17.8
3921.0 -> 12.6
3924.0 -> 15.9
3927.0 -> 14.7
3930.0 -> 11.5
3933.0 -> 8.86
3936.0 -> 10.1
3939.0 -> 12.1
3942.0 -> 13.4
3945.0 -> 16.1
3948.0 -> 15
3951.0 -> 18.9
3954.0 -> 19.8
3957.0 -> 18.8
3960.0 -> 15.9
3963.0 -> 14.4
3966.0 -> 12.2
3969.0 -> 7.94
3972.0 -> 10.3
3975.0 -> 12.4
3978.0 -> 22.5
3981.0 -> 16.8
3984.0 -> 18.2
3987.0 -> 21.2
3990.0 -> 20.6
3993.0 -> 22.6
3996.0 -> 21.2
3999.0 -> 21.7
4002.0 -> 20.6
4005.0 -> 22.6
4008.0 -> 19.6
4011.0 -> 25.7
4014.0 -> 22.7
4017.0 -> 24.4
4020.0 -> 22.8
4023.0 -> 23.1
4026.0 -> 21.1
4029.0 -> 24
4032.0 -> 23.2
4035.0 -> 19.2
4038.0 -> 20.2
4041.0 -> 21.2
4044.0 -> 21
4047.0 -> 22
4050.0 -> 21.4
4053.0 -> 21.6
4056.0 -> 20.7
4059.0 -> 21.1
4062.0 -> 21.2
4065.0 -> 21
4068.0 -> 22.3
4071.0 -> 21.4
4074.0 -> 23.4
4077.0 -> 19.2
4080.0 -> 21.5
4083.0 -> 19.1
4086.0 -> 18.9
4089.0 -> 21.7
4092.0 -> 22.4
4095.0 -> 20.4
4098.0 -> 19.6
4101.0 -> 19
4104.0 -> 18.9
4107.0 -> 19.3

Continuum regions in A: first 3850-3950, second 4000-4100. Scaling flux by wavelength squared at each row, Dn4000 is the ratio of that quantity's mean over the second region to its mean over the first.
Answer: 1.6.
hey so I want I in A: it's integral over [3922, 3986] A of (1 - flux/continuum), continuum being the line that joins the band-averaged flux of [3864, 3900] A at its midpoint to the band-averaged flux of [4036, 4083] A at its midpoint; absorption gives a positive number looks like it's 9.4 A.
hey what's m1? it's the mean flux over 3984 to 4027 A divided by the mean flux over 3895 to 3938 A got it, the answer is 1.49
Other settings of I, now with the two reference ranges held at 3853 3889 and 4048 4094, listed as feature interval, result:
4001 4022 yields -3.60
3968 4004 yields 0.89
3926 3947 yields 5.82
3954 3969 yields 2.37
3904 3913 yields -0.91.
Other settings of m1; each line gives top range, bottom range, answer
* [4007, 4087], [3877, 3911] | 1.49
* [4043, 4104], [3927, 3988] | 1.42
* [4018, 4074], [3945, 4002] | 1.25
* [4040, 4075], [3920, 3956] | 1.52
